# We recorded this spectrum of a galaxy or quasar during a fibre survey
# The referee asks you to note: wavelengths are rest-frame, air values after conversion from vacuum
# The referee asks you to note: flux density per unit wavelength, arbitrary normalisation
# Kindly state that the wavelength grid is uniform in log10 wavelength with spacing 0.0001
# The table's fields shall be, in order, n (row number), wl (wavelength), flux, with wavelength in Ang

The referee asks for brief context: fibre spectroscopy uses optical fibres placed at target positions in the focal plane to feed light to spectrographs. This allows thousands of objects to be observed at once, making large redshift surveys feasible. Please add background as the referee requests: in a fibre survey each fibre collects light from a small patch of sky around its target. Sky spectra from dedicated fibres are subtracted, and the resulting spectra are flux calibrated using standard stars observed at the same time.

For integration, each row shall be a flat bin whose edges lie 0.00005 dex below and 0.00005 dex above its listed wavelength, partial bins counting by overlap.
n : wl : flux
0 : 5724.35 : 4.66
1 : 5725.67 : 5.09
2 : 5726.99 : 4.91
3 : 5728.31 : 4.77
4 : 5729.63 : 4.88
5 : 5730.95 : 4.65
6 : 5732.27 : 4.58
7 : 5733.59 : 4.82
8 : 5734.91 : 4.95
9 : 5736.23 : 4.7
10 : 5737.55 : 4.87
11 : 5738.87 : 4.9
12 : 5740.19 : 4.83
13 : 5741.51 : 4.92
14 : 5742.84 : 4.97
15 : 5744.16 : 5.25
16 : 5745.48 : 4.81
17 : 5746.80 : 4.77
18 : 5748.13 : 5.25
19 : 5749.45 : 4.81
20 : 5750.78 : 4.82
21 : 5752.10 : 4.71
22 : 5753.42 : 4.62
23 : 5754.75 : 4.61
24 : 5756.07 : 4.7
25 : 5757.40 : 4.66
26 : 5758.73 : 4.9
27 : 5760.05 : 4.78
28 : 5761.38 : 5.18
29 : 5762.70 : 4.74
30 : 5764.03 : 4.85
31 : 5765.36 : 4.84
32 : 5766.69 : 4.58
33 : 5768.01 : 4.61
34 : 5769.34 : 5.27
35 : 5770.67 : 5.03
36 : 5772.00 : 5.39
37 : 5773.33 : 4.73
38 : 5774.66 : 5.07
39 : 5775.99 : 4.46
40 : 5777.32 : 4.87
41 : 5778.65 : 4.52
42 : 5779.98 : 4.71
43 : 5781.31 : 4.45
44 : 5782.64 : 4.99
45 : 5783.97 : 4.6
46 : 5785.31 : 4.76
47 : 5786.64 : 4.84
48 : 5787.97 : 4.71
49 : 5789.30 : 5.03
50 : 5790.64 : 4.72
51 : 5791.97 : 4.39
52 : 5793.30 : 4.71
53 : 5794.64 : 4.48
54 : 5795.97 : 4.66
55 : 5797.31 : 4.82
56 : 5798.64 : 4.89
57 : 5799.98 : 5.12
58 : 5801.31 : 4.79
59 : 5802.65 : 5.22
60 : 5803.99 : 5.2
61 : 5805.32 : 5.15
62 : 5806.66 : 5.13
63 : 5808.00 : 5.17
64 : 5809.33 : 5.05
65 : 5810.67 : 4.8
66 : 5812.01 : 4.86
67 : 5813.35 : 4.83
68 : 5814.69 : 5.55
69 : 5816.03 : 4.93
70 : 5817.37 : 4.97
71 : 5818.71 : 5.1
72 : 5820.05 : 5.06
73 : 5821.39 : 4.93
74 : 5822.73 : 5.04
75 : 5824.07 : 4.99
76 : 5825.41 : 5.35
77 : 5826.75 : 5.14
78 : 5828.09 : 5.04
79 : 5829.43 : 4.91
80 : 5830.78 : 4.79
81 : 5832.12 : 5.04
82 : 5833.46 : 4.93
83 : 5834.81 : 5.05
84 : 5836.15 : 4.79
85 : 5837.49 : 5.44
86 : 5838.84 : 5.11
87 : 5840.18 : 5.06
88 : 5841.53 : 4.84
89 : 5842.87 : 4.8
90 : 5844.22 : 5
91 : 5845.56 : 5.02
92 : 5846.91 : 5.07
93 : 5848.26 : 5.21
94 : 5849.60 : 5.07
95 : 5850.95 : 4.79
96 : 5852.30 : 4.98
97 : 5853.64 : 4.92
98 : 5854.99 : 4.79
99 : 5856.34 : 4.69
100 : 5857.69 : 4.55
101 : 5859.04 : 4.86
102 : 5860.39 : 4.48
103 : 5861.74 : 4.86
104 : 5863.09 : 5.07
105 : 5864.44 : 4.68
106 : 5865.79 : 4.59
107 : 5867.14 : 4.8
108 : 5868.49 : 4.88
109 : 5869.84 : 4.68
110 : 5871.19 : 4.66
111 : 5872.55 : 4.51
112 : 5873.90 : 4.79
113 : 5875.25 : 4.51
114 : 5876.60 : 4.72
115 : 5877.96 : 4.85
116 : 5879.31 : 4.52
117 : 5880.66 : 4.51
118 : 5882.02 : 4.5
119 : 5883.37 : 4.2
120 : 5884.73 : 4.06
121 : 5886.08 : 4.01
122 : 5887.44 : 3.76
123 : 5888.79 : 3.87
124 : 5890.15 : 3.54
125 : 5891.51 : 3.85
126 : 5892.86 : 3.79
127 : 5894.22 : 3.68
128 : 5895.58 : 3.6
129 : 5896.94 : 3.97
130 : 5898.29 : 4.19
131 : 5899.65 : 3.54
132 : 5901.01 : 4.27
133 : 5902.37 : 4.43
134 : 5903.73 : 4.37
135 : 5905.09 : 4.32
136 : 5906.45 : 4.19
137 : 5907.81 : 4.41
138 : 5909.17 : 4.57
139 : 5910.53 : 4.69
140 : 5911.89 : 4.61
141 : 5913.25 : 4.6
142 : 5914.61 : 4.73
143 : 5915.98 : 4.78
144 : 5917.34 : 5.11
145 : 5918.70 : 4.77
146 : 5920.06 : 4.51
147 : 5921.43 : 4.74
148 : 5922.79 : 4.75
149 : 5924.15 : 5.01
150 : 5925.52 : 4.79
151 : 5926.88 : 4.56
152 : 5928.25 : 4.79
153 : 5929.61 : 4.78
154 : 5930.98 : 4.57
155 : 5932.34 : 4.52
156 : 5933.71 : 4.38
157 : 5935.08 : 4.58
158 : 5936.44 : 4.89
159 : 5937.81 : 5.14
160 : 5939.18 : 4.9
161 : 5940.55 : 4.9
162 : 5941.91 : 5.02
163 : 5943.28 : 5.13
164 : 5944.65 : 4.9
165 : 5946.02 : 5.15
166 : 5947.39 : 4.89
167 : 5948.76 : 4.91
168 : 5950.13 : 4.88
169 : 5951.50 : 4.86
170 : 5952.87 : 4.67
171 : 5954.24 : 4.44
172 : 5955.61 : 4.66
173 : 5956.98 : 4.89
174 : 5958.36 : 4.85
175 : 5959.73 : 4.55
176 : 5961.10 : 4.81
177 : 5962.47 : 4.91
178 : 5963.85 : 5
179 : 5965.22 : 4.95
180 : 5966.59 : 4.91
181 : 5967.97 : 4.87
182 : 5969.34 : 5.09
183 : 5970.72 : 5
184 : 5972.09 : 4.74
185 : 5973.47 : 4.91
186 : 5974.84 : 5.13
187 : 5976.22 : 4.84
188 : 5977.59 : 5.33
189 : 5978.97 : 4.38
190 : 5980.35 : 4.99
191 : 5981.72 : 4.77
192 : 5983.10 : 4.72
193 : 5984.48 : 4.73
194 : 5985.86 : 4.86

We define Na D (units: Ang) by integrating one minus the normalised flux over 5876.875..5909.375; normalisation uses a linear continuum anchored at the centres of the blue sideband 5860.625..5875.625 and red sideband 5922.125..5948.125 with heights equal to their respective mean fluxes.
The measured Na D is 4.3 Ang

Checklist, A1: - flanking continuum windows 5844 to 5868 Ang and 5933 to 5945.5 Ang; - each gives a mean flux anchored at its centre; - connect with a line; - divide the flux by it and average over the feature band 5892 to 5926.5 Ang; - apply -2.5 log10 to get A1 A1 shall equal 0.11 mag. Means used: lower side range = 4.86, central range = 4.42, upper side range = 4.87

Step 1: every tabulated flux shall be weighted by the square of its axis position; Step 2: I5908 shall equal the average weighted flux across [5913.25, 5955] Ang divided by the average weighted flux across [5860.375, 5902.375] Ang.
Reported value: 1.13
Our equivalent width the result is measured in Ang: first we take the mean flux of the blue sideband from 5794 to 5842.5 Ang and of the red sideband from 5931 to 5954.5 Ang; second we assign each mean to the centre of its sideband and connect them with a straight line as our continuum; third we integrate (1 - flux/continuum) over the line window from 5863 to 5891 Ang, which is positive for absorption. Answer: 2.7 Ang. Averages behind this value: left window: 5.01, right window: 4.83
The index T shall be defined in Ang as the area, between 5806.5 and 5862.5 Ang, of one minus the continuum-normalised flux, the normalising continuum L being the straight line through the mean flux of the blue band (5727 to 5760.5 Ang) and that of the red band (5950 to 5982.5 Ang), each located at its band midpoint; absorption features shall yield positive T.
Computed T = -1.6 Ang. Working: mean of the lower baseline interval 4.82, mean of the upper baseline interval 4.85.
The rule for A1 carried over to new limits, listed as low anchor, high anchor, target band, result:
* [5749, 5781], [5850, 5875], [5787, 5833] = -0.04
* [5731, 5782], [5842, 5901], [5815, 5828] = -0.10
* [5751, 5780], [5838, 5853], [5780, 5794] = 0.03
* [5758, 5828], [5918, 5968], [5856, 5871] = 0.03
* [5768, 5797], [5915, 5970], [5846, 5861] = -0.01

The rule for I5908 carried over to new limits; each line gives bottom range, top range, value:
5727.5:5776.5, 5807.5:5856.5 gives 1.06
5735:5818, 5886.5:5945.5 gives 0.97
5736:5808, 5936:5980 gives 1.08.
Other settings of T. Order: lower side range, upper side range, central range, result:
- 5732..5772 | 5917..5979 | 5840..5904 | 4.51 Ang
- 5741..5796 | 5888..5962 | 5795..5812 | -0.84 Ang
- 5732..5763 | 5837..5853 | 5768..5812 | 0.56 Ang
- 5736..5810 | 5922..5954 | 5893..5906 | 2.14 Ang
